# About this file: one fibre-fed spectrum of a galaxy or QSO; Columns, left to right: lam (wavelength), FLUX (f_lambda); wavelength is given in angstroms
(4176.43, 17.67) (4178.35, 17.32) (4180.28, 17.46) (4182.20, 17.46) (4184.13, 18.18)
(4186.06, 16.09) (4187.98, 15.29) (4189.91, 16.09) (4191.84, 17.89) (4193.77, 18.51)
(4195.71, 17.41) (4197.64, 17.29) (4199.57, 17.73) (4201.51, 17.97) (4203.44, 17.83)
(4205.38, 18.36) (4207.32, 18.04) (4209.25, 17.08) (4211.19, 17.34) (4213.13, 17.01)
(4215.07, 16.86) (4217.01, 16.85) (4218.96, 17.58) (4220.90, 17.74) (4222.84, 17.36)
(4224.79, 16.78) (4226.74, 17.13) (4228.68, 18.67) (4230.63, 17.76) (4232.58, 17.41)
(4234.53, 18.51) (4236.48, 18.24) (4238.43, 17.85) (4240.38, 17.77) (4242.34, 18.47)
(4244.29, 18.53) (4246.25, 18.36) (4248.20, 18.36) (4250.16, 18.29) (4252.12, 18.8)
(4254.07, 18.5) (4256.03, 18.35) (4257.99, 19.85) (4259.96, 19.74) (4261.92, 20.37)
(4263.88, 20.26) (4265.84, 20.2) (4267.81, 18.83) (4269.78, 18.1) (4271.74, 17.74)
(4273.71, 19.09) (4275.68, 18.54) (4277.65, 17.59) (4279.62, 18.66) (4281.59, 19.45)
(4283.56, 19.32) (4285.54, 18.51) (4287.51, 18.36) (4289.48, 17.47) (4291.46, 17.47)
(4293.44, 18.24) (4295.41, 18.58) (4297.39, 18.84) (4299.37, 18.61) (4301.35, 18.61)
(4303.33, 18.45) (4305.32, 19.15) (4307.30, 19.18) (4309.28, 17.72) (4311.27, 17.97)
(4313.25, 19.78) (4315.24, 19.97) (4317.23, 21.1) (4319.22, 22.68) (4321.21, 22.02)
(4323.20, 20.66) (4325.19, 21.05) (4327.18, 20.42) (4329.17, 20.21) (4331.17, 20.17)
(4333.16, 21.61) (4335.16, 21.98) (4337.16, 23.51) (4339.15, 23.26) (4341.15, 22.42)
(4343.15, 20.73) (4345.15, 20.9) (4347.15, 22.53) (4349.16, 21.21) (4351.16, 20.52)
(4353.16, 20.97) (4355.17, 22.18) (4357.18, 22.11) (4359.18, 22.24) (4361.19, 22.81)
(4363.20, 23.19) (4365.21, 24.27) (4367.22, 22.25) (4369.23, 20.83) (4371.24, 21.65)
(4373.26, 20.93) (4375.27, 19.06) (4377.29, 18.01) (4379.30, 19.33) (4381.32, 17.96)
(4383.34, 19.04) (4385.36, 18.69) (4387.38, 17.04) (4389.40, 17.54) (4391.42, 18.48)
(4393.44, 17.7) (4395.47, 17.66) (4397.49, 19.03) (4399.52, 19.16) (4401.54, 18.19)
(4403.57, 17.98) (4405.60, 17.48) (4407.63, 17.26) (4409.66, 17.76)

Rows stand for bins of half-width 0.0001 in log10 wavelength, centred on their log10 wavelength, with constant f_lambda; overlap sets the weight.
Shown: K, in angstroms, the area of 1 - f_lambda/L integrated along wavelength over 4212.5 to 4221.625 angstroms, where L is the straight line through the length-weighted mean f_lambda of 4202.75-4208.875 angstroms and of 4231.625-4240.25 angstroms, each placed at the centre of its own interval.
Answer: 0.4 angstroms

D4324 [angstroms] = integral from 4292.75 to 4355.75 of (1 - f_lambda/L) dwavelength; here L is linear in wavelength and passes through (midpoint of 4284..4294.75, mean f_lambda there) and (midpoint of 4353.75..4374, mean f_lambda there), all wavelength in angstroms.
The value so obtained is -1.4 angstroms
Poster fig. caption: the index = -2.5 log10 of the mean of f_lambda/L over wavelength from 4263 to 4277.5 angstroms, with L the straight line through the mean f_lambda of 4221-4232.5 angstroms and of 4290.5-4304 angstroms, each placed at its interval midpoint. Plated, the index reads -0.05 mag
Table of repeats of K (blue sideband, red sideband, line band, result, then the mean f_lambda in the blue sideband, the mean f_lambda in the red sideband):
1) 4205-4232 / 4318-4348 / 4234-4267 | -0.4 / 17.4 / 21.6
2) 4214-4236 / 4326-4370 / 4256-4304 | 1.6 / 17.5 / 21.8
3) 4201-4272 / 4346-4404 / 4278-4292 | 0.3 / 18.2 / 20.1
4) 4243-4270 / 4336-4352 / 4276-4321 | 3.3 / 19.1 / 21.9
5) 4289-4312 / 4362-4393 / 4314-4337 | -2.8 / 18.4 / 19.9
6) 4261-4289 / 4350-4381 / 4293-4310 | 0.8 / 18.9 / 21.3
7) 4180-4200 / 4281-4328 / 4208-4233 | 0.6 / 17.2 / 19.3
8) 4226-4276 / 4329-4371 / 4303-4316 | 1.1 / 18.6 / 21.9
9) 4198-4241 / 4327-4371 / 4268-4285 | 0.8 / 17.6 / 21.9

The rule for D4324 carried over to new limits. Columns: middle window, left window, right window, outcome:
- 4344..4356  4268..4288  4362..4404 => -1.4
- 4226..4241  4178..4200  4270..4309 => -0.1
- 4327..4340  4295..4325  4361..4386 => -1.1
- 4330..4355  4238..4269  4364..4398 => -3.1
